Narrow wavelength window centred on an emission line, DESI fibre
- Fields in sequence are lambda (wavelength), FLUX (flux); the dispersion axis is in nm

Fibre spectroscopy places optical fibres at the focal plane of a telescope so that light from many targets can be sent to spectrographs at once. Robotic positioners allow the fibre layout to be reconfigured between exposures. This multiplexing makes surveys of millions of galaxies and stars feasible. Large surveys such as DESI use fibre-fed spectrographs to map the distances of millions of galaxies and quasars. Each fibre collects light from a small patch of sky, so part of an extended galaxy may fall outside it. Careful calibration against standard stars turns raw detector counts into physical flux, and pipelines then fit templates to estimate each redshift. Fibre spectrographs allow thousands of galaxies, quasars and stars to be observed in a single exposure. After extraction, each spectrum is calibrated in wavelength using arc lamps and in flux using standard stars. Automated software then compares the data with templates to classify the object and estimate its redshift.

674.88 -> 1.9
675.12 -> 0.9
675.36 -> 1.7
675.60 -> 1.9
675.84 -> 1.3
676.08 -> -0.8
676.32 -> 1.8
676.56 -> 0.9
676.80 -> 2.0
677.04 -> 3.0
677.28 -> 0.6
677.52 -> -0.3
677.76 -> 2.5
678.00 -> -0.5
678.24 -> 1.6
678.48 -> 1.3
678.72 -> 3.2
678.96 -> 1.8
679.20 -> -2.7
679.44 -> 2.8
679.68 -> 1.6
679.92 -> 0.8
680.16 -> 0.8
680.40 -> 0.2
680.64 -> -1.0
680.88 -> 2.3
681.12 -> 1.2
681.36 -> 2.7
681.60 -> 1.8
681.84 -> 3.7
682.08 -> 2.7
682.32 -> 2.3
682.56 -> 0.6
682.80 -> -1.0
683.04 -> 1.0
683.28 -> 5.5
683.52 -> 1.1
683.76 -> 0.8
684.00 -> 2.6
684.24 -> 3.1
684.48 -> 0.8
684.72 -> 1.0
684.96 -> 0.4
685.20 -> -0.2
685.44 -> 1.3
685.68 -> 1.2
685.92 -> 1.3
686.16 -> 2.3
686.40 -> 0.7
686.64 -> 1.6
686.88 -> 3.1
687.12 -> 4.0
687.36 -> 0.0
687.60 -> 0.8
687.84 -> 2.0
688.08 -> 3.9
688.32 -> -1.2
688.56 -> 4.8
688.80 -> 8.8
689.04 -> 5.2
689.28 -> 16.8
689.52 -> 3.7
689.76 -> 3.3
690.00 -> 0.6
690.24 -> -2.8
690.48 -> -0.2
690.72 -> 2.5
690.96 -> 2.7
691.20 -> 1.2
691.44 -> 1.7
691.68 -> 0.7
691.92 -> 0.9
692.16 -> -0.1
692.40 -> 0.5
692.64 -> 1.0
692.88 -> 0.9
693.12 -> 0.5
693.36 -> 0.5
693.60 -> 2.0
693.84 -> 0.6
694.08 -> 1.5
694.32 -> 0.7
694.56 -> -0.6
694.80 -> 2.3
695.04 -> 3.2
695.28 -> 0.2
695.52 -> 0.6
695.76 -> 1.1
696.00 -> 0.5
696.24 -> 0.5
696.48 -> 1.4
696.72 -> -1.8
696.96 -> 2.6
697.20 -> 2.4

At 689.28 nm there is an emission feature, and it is [O II] 3727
